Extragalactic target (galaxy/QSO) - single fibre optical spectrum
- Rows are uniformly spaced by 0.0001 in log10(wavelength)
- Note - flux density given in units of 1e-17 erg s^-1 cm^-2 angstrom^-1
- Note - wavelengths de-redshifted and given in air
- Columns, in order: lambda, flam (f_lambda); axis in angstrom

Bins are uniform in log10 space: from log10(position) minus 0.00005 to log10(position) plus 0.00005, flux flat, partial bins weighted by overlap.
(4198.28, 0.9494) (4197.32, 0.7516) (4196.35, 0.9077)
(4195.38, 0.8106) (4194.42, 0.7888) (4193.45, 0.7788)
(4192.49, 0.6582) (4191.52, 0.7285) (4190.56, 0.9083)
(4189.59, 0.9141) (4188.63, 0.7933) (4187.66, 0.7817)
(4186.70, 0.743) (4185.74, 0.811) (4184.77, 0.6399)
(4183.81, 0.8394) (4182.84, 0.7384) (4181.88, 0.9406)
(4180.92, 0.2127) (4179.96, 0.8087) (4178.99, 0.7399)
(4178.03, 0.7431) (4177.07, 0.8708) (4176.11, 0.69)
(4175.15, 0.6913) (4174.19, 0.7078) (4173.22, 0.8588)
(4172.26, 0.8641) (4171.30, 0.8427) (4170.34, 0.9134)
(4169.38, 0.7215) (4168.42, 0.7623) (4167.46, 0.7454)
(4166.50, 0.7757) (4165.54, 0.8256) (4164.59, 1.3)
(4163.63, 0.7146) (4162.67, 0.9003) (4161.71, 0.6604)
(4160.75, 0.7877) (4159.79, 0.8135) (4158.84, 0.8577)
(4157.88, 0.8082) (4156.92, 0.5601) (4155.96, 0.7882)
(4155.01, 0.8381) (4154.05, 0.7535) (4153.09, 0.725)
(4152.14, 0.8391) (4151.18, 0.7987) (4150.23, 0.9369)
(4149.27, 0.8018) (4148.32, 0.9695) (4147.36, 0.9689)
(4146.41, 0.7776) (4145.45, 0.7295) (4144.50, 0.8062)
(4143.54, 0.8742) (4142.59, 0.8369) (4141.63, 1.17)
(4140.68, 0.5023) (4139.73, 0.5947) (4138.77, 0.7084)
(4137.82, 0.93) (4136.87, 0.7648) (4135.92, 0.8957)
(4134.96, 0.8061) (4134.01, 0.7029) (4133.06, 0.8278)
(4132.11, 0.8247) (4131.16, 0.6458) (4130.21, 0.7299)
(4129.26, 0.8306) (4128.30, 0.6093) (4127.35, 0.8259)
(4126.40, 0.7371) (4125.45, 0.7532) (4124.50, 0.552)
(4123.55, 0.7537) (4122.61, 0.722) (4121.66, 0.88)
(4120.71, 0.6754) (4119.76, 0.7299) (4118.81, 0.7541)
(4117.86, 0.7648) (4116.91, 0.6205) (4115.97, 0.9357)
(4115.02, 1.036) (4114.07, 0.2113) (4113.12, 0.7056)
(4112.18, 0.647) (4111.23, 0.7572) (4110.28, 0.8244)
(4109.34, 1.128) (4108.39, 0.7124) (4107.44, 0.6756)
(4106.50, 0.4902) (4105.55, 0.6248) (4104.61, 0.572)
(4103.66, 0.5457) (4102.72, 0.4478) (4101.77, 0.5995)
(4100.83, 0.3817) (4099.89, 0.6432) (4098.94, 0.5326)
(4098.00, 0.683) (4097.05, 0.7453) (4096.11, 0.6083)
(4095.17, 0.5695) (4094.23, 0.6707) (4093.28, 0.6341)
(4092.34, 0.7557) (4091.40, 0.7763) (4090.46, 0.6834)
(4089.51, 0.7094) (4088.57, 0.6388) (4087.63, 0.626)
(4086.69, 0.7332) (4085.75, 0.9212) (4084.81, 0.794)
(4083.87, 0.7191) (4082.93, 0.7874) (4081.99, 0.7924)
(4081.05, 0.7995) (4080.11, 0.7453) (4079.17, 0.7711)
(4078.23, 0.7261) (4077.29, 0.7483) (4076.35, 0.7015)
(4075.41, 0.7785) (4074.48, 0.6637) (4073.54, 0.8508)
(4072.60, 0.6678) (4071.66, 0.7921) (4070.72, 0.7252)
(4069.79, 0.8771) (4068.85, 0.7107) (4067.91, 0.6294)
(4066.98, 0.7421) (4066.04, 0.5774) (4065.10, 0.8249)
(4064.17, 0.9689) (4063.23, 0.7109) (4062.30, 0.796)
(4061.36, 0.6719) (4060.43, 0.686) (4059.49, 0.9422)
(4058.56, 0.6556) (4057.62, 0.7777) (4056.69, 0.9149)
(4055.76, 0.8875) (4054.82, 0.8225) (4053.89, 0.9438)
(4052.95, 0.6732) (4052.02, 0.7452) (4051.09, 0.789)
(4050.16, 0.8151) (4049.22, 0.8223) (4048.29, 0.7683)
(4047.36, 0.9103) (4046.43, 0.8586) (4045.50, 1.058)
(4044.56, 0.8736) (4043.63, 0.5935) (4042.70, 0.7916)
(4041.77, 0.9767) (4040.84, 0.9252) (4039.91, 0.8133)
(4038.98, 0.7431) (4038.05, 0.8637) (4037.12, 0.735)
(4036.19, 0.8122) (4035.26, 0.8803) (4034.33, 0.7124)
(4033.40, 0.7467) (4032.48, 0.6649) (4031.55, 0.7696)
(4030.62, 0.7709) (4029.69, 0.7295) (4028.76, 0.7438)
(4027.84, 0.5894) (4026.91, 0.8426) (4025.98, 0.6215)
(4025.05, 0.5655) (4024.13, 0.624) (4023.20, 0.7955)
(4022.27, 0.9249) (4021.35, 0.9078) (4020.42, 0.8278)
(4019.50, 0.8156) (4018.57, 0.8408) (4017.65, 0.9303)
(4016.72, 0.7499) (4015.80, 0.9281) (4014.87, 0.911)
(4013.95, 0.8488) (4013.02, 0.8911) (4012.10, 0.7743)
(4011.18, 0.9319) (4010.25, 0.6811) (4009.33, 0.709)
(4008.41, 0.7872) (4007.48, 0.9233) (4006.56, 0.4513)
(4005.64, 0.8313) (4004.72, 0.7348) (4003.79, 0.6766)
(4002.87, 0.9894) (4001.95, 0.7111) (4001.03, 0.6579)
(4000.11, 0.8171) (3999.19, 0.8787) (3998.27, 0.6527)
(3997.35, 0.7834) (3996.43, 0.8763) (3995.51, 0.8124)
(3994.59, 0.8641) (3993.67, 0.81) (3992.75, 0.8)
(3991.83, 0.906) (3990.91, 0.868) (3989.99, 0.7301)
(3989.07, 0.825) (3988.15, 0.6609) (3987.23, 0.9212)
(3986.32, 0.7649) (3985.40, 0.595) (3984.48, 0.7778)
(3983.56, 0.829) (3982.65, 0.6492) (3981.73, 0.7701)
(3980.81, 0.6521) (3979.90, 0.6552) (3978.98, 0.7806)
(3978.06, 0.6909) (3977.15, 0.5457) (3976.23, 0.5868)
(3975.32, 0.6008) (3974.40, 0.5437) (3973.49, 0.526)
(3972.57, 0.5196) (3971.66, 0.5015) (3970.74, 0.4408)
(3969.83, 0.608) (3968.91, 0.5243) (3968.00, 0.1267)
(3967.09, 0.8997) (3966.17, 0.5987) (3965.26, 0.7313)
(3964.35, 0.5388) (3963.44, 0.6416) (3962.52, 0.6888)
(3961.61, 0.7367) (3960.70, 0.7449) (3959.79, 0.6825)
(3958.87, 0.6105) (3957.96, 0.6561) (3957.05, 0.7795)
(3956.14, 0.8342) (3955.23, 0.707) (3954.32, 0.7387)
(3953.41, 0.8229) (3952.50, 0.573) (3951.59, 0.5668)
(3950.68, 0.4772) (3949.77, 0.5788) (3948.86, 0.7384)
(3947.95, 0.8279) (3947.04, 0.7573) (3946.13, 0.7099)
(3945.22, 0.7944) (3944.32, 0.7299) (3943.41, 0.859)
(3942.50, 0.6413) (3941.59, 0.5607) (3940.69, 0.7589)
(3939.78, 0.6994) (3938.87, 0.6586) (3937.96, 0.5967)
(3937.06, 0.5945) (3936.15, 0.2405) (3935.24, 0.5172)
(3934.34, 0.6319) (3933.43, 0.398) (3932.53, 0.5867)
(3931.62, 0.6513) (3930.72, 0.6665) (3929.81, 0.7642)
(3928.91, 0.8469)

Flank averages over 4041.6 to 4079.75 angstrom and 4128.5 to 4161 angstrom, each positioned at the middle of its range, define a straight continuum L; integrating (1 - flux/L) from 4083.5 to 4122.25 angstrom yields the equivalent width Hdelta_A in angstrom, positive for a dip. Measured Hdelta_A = 5.1 angstrom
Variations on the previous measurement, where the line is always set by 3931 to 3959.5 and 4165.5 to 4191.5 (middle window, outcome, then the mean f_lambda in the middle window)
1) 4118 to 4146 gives -0.6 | 0.765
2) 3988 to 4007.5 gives -2.9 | 0.783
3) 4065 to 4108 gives 2.2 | 0.688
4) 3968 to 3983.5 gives 1.8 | 0.592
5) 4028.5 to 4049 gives -3.1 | 0.807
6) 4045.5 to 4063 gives -2.5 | 0.81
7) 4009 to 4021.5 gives -2.7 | 0.839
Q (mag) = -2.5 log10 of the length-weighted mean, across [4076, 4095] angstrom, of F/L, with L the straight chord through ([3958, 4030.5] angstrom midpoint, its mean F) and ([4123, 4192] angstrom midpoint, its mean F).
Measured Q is 0.04 mag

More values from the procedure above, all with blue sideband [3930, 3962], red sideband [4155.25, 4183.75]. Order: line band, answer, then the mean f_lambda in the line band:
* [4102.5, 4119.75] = 0.08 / 0.696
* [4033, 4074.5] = -0.11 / 0.796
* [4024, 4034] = 0.01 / 0.7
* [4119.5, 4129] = 0.05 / 0.726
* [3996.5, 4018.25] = -0.15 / 0.796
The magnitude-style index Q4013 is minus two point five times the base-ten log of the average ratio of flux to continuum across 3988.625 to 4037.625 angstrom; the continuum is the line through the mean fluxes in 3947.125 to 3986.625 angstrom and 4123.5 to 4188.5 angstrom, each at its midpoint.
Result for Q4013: -0.16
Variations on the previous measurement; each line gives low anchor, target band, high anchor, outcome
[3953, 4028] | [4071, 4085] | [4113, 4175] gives 0.01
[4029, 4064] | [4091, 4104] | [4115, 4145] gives 0.26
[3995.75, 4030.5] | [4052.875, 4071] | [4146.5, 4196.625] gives 0.01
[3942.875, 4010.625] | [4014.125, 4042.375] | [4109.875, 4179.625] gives -0.09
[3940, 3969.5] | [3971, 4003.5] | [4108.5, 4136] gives -0.06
